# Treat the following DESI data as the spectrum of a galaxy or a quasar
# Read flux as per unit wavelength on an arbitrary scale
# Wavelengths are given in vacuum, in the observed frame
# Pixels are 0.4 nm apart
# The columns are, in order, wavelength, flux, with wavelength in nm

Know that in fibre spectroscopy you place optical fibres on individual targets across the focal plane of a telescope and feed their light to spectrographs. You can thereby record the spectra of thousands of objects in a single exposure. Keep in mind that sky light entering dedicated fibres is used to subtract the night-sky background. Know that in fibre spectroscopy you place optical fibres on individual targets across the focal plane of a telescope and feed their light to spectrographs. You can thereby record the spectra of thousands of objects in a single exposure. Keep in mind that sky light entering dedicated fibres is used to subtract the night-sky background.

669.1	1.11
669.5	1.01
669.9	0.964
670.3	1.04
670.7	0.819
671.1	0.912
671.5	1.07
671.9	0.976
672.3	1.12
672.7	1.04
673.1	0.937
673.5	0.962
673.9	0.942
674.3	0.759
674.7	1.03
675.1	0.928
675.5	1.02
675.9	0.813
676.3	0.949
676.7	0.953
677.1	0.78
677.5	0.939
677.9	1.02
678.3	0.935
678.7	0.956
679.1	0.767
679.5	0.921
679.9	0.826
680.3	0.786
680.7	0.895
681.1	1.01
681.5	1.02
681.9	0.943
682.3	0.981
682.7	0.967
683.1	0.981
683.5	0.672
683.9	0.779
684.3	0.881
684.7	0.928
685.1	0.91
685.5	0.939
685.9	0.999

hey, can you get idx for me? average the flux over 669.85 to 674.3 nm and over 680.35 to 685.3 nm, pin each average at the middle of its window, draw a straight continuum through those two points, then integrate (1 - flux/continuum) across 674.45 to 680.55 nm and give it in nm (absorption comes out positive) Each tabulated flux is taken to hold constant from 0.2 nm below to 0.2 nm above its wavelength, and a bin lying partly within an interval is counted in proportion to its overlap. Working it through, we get 0.22 nm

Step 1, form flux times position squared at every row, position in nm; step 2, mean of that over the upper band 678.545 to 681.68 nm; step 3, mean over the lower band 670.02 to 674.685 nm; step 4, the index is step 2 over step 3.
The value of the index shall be 1.0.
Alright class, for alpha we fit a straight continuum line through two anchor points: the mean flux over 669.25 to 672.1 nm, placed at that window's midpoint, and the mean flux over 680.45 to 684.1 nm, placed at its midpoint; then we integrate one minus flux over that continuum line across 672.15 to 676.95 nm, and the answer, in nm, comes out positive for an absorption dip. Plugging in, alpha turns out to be 0.013 nm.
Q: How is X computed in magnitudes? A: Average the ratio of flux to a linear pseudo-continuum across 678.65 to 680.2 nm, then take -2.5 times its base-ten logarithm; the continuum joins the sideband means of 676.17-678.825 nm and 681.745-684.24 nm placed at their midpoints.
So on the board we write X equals 0.08 mag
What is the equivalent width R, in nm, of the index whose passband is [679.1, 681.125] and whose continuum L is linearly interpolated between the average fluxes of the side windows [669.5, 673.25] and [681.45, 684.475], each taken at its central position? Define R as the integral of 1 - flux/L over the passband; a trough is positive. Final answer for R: 0.12 nm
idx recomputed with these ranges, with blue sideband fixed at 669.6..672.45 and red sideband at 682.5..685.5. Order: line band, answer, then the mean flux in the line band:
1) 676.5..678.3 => 0.015 nm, 0.924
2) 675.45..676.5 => 0.033 nm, 0.914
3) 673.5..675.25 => 0.068 nm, 0.92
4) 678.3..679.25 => 0.041 nm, 0.882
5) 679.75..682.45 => -0.066 nm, 0.924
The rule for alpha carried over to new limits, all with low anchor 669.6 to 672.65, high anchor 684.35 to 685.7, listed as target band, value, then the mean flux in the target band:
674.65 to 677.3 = 0.13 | 0.919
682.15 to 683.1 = -0.04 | 0.975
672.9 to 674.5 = 0.13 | 0.9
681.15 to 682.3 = -0.06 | 0.985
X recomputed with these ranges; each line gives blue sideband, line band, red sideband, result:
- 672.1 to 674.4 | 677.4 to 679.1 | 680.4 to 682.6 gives 0.03 mag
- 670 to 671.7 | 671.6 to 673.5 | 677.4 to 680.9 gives -0.08 mag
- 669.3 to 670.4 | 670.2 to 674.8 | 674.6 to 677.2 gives 0.00 mag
